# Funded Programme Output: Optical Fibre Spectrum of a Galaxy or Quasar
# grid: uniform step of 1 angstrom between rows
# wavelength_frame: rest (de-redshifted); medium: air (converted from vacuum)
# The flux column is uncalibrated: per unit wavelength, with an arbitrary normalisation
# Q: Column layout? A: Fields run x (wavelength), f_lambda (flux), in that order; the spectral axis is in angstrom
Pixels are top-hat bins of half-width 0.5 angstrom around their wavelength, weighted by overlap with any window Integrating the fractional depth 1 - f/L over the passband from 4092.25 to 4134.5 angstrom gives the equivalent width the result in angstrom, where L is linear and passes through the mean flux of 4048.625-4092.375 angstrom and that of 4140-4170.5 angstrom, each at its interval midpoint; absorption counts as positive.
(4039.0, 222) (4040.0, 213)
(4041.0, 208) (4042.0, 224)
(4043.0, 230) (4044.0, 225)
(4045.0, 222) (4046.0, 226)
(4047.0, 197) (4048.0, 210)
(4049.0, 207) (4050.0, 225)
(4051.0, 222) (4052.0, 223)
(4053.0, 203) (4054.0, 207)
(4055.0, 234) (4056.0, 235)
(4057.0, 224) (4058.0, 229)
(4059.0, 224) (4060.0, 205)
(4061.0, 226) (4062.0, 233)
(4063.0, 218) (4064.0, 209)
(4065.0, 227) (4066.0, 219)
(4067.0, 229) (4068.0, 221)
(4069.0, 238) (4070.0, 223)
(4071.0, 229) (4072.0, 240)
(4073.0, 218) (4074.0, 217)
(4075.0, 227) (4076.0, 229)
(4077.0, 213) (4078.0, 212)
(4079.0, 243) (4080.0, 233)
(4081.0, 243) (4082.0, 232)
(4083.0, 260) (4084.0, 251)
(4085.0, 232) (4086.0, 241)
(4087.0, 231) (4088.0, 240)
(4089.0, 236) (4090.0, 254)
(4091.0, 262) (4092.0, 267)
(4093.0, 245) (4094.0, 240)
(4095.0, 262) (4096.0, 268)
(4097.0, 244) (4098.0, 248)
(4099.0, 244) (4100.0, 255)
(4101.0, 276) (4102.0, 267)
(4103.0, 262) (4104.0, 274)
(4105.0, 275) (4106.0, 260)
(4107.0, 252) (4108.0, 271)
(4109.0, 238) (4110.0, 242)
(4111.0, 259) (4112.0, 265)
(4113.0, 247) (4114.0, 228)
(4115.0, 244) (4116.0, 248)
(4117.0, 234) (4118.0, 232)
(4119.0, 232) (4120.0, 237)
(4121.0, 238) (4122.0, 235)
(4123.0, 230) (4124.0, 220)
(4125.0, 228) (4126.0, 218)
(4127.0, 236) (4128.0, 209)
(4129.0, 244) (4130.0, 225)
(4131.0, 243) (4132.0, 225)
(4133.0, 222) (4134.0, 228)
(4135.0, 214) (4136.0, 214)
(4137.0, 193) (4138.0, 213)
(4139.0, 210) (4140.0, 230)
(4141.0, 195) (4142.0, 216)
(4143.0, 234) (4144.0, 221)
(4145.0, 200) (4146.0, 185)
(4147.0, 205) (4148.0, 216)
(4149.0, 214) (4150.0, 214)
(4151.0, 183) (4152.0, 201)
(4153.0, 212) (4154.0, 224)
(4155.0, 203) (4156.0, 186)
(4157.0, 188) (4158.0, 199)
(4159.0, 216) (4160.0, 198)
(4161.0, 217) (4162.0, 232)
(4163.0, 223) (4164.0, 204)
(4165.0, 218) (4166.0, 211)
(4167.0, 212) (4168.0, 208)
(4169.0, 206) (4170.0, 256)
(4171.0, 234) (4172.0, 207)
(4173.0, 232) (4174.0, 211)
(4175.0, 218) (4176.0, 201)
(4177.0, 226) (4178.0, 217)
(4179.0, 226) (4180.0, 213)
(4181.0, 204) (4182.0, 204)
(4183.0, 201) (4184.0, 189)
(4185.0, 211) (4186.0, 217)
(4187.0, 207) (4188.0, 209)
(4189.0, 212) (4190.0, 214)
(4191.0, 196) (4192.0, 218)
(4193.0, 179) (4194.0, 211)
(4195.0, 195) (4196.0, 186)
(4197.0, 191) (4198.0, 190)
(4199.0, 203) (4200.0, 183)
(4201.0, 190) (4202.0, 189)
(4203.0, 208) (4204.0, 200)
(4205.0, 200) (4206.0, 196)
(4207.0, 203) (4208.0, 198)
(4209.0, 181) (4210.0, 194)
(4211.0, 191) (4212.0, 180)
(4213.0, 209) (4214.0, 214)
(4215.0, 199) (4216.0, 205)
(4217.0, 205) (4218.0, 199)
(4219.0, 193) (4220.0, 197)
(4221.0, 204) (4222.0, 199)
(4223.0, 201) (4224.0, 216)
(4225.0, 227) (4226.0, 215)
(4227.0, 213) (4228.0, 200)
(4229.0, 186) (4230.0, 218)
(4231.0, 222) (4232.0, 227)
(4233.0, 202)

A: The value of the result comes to -4.7 angstrom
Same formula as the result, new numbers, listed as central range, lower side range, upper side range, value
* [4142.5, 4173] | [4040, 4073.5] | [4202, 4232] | -0.24 angstrom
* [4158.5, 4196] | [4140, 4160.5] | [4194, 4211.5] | -2.20 angstrom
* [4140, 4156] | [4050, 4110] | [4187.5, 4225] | 0.66 angstrom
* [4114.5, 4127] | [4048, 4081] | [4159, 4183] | -0.78 angstrom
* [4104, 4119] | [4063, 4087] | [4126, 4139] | -1.69 angstrom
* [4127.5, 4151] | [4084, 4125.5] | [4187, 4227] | 1.67 angstrom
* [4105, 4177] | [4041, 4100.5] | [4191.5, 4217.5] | -3.14 angstrom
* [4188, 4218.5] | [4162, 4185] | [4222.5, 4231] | 2.03 angstrom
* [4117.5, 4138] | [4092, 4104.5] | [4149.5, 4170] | 0.74 angstrom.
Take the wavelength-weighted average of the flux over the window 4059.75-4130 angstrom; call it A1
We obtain 240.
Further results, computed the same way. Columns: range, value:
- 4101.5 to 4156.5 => 228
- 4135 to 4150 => 211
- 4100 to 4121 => 252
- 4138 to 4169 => 209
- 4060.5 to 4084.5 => 229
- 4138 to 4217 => 206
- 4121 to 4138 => 224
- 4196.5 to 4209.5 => 195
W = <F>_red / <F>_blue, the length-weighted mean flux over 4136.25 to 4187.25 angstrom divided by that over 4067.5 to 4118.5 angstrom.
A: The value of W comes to 0.86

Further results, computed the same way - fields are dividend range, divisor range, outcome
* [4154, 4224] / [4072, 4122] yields 0.84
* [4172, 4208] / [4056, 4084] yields 0.90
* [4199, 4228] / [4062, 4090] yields 0.87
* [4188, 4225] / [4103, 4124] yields 0.81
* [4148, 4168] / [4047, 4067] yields 0.95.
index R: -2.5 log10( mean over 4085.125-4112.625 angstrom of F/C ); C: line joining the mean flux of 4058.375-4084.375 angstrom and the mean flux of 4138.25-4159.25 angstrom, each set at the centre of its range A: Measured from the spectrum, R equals -0.16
